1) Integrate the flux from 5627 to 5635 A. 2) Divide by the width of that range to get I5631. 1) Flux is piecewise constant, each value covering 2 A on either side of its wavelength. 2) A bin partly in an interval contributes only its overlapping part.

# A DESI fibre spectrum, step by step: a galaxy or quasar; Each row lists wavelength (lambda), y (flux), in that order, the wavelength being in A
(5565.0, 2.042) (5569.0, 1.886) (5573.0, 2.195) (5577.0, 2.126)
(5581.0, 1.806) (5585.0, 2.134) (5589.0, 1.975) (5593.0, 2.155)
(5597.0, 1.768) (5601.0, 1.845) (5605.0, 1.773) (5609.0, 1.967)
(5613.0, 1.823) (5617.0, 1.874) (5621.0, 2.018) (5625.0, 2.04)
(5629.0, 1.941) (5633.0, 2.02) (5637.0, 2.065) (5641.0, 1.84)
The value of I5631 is 1.98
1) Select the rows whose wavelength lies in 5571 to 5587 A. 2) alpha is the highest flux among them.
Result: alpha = 2.195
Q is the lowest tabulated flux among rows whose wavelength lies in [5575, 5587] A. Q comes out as 1.806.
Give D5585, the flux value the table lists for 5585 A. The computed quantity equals 2.134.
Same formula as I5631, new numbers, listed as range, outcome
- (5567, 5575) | 2.04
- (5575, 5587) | 2.02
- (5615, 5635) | 1.98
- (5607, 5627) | 1.94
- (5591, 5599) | 1.96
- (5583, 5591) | 2.05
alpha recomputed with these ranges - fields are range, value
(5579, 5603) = 2.155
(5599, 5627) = 2.04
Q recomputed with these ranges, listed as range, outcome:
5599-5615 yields 1.773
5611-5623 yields 1.823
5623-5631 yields 1.941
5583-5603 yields 1.768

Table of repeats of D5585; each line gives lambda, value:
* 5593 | 2.155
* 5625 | 2.04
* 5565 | 2.042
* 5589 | 1.975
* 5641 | 1.84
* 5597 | 1.768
